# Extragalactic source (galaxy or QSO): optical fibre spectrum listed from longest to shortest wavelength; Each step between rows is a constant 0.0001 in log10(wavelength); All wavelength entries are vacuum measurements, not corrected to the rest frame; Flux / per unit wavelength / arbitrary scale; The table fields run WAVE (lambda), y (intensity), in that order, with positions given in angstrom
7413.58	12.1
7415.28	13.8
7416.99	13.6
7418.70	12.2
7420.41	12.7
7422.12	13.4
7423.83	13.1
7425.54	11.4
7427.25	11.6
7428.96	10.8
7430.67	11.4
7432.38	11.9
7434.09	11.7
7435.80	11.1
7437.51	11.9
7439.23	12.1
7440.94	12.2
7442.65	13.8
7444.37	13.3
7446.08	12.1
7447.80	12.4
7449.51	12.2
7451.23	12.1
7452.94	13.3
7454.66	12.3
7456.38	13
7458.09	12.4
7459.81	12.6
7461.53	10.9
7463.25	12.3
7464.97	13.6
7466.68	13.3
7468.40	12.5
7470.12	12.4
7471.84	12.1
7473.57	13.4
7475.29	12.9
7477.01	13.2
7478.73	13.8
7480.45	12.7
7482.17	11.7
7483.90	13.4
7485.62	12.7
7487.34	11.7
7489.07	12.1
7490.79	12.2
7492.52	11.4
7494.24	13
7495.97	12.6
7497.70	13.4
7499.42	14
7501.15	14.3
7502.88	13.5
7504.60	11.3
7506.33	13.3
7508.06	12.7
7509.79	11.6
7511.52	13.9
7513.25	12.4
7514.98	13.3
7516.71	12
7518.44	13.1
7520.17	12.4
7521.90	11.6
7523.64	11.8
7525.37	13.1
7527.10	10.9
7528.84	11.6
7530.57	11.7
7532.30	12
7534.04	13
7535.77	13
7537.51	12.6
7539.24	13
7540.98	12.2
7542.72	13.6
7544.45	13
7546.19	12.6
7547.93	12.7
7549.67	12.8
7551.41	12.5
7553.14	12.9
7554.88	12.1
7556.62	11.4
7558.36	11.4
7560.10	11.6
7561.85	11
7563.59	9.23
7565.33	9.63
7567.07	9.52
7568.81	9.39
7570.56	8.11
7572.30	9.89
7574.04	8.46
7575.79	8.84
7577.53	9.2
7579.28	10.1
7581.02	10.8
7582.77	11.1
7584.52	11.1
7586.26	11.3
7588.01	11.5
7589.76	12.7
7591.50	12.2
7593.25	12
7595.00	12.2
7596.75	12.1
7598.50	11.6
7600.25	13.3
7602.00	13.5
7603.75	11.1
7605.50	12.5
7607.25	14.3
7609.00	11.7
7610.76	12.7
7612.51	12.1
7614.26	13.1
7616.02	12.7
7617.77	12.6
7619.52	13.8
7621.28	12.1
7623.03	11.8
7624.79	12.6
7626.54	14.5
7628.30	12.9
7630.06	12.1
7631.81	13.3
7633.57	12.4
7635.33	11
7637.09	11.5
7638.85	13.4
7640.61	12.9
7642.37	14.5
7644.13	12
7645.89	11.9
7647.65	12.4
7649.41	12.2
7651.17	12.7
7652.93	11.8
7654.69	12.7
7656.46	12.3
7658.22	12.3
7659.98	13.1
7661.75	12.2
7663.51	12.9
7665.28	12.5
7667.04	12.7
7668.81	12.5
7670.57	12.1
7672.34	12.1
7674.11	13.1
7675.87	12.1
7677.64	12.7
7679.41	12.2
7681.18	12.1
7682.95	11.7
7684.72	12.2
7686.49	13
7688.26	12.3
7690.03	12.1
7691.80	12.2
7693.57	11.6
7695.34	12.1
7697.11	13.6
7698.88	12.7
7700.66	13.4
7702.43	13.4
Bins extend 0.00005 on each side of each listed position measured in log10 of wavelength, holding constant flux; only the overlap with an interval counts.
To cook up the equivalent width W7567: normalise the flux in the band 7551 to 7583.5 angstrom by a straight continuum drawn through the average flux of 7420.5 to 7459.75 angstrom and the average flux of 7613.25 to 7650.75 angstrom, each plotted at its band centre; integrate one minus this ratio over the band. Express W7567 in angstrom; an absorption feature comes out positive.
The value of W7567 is 5.7 angstrom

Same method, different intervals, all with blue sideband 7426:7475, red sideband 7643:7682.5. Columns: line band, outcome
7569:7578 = 2.5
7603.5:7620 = -0.4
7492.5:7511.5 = -0.9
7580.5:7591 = 0.8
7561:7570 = 1.9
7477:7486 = -0.4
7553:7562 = 0.5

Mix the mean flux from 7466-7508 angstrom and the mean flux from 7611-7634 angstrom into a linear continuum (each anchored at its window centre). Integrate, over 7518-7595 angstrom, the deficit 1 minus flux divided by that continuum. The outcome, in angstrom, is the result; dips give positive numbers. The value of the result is 7.9 angstrom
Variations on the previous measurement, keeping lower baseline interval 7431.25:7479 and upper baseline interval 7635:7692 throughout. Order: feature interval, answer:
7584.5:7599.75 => 0.6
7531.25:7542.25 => -0.2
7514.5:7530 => 0.4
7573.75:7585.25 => 2.3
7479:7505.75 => -0.4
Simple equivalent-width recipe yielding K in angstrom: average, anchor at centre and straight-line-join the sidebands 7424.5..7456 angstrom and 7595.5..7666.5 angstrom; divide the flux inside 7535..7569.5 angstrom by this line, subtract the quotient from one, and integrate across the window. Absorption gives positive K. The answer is 1.6 angstrom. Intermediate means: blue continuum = 12.1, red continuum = 12.6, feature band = 11.8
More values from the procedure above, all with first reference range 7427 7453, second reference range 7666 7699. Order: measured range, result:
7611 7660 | -1.1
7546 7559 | -0.1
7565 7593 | 4.5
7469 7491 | -0.9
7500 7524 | -1.0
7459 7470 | -0.4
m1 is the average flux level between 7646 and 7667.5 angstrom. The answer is 12.5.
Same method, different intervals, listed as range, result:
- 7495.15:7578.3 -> 11.9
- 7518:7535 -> 12.1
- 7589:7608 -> 12.5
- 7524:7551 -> 12.5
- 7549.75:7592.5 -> 10.7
